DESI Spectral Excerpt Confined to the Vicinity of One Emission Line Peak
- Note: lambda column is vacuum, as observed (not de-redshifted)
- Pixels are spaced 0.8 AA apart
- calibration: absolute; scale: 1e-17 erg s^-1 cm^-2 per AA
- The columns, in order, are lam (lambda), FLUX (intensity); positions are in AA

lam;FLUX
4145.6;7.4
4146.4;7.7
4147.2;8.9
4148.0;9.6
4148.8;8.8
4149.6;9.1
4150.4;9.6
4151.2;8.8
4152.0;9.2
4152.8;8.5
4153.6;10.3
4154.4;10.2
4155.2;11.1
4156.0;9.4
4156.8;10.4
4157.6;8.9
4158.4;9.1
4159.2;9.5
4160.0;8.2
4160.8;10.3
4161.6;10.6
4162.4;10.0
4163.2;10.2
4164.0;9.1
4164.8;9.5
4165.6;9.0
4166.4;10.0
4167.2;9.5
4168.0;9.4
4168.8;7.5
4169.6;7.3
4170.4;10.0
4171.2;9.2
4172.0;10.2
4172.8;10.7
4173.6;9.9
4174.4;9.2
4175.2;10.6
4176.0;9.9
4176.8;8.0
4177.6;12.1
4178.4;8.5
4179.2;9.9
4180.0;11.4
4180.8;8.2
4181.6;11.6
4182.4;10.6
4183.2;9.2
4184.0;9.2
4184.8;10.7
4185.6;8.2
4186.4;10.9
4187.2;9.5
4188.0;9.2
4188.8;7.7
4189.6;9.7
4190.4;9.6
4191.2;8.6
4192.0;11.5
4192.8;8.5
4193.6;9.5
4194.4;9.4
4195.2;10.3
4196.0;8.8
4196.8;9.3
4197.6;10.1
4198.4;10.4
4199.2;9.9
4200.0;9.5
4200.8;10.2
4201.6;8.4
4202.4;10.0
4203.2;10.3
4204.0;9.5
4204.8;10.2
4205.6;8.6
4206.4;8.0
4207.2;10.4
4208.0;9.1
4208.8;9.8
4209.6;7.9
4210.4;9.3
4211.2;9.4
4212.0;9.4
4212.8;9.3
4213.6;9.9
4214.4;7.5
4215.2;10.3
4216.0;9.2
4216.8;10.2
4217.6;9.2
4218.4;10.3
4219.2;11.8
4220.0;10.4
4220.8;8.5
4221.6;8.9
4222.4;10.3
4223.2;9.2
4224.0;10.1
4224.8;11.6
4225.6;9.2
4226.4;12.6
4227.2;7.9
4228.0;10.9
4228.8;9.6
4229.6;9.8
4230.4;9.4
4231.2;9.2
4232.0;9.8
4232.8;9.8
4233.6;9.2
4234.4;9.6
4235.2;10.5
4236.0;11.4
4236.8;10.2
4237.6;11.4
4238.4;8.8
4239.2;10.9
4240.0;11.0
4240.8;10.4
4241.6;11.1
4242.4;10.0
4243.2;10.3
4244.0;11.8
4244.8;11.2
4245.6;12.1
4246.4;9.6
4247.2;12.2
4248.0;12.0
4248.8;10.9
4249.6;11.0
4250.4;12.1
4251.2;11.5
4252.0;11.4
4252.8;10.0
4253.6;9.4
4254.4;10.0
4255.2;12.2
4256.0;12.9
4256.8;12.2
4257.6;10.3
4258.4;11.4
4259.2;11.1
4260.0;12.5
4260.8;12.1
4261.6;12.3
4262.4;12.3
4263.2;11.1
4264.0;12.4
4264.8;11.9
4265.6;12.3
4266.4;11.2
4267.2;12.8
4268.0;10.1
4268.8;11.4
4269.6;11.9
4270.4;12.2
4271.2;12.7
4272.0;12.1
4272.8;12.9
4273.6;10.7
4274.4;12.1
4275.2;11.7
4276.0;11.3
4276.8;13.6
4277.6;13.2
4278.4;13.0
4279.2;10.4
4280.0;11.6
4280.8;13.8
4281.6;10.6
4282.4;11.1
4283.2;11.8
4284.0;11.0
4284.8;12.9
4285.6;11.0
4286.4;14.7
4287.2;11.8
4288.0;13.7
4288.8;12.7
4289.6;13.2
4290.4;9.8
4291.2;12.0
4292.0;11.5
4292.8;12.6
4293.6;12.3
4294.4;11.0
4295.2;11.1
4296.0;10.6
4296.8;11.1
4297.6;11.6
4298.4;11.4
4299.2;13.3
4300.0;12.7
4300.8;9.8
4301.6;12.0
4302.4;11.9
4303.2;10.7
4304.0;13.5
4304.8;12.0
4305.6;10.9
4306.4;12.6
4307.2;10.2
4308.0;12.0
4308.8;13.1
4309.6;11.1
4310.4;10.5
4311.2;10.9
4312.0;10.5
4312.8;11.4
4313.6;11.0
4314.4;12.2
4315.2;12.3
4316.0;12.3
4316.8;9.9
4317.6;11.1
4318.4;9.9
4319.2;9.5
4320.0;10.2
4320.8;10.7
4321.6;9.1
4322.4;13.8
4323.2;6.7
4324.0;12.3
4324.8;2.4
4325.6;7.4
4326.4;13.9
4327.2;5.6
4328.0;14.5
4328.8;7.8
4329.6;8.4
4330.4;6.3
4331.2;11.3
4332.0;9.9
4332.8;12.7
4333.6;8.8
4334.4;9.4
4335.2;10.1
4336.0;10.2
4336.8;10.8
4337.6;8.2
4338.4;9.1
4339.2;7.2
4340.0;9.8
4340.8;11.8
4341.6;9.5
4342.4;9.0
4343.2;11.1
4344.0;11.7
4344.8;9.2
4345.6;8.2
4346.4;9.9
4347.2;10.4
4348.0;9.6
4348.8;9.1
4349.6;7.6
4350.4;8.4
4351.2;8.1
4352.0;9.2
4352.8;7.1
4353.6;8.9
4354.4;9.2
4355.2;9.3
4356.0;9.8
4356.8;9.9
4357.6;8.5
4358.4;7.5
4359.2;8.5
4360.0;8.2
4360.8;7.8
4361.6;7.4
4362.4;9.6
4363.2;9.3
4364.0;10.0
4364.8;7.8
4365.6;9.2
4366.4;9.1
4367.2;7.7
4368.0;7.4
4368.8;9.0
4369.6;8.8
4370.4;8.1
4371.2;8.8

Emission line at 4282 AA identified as C III]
